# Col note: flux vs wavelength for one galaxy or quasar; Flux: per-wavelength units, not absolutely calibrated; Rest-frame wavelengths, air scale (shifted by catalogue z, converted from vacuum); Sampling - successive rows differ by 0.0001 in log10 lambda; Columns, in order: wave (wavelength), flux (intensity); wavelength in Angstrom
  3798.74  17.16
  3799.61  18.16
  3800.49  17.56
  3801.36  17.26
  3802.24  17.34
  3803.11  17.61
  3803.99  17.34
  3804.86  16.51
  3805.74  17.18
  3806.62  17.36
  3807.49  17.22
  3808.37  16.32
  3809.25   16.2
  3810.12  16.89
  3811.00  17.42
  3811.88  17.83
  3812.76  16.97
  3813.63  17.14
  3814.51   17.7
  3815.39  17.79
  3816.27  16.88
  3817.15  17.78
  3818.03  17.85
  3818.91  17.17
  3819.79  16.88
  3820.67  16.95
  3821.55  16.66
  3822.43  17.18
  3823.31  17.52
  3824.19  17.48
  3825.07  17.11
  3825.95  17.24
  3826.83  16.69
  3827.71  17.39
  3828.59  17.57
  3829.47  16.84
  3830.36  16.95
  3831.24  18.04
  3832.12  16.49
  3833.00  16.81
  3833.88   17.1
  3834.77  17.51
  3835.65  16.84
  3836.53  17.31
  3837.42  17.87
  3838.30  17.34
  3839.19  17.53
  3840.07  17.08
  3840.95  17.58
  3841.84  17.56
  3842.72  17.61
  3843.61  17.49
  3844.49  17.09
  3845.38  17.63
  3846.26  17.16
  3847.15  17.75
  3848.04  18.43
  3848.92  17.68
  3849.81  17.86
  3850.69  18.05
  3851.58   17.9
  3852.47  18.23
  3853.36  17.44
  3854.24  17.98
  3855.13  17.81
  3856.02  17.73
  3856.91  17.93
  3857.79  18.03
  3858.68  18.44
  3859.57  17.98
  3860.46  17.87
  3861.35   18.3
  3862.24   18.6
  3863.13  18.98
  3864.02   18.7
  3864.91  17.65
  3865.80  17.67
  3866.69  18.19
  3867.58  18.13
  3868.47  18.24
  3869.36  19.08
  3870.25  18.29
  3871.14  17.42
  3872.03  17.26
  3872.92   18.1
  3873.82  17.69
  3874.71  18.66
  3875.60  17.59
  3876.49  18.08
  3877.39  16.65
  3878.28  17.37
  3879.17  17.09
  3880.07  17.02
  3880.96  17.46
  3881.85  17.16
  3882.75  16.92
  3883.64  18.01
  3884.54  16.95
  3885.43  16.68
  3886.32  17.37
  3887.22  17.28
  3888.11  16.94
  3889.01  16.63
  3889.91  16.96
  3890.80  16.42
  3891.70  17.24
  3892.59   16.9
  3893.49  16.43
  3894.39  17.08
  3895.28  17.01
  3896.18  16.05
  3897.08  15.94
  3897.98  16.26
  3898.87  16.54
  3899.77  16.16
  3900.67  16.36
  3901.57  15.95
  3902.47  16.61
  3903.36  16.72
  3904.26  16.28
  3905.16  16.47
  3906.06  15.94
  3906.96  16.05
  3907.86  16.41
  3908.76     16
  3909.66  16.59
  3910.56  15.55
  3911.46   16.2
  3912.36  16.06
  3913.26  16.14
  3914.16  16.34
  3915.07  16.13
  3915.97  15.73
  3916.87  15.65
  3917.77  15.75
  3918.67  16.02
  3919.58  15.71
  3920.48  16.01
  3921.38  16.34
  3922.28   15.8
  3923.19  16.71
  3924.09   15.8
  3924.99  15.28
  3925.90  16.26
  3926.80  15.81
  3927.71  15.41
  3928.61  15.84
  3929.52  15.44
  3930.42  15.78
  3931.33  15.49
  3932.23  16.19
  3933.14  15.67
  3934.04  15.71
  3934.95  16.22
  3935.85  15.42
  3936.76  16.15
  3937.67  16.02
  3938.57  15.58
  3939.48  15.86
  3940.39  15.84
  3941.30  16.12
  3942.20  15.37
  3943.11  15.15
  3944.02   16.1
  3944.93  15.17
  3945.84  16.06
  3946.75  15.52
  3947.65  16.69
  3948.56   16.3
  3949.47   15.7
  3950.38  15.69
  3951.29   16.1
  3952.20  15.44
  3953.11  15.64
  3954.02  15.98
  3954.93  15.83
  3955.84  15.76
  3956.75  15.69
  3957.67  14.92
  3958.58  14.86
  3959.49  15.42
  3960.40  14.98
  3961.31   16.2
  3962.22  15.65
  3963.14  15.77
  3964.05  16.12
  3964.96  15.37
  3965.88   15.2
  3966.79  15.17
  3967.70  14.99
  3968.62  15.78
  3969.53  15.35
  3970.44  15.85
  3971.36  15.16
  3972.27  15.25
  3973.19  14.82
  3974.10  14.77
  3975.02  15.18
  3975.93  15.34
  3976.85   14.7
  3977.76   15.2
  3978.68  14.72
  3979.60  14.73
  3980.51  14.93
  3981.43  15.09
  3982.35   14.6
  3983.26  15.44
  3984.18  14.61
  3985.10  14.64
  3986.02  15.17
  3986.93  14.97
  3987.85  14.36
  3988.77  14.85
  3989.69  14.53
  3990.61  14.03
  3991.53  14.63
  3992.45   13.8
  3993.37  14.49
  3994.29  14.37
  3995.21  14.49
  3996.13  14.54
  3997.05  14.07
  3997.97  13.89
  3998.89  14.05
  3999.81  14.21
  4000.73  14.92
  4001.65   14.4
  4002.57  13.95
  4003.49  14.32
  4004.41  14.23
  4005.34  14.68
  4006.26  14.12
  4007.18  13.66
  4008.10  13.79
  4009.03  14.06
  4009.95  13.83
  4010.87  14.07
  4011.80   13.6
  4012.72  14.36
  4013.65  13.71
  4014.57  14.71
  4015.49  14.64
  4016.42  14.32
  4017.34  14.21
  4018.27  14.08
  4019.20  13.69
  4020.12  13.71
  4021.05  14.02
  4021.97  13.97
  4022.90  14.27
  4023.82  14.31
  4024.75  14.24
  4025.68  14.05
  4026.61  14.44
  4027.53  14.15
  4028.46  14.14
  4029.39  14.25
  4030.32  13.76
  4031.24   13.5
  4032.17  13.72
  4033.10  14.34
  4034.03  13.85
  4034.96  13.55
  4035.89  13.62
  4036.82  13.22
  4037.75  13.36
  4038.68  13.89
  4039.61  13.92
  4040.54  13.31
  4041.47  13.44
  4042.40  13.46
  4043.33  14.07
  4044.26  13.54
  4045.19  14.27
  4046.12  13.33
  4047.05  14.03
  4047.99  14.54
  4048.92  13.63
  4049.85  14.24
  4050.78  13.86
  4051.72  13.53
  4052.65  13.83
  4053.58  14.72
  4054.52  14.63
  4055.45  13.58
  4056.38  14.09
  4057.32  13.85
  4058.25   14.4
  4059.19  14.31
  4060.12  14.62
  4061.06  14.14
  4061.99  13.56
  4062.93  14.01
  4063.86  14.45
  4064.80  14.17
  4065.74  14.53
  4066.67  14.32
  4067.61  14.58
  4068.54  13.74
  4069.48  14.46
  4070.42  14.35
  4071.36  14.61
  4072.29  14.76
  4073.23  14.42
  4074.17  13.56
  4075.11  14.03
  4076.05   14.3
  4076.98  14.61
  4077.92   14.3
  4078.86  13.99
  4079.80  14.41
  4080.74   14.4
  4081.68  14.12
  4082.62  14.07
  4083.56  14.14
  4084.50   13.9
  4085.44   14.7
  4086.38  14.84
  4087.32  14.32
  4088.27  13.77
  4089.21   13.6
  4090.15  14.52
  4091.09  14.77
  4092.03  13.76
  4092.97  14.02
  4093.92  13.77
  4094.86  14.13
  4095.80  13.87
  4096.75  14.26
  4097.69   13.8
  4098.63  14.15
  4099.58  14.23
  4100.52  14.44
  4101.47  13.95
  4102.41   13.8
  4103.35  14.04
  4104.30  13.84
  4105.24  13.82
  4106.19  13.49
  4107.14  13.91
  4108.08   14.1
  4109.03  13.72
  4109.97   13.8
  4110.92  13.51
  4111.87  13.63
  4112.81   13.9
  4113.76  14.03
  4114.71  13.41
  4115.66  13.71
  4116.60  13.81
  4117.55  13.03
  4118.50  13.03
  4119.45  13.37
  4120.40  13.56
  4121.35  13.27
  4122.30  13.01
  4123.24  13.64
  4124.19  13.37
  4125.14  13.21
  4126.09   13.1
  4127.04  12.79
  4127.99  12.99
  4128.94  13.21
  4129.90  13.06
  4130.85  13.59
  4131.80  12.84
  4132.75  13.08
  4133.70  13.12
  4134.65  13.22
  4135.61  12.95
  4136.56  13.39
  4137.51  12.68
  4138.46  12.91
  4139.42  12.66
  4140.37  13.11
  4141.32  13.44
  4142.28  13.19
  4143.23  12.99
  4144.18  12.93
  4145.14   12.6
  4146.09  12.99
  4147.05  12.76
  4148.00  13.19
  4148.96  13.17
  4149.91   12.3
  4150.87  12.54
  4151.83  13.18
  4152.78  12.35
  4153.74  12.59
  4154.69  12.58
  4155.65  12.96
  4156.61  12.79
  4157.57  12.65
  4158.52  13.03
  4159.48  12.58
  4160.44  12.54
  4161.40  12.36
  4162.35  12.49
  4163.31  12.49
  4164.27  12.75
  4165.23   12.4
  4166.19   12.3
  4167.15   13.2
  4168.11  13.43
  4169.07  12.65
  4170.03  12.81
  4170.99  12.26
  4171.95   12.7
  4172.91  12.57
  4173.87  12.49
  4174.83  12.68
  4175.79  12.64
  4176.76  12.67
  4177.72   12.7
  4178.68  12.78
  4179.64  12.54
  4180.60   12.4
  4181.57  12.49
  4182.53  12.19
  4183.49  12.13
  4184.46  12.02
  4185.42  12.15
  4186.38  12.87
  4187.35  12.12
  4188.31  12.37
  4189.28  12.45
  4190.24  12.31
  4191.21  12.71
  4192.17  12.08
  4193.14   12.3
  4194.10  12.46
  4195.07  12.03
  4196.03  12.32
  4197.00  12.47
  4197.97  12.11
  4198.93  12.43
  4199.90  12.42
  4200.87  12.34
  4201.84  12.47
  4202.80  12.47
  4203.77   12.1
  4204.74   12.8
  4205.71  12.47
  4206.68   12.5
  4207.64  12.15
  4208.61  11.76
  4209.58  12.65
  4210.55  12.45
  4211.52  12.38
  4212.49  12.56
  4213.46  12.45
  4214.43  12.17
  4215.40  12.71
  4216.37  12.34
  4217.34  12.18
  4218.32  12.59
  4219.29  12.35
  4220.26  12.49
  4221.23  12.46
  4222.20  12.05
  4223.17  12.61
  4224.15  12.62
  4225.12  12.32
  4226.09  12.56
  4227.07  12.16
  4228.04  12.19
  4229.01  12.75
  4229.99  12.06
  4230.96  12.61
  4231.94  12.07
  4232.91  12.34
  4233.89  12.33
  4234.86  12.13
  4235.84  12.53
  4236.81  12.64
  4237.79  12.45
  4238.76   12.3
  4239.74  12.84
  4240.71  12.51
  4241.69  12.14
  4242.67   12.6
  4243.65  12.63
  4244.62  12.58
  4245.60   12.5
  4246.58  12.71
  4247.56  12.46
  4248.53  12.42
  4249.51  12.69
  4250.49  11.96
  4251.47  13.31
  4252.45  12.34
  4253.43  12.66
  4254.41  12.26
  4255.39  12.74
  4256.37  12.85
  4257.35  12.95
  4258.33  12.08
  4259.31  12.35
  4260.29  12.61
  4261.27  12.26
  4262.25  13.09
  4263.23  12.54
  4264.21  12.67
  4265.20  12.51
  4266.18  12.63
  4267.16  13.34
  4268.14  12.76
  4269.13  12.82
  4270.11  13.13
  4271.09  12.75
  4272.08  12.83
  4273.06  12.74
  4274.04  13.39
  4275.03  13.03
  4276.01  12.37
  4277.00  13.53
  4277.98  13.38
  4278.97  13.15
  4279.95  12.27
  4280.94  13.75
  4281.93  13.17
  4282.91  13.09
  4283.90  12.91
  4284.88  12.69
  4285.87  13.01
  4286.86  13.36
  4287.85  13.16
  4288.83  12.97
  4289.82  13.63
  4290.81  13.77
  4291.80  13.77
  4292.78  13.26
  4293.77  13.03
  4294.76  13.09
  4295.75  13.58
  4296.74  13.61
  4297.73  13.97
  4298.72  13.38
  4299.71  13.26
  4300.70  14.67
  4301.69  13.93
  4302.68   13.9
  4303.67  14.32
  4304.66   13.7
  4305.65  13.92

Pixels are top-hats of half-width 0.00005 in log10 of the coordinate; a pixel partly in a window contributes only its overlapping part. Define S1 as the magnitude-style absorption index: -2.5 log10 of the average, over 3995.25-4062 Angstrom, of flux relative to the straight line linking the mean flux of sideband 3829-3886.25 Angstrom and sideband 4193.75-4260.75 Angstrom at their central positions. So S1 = 0.09 mag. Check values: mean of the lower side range 17.7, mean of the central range 14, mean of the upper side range 12.4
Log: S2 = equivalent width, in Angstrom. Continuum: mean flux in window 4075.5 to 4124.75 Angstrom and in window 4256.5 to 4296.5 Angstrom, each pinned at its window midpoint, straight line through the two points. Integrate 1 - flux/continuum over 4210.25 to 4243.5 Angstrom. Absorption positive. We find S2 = 2.1 Angstrom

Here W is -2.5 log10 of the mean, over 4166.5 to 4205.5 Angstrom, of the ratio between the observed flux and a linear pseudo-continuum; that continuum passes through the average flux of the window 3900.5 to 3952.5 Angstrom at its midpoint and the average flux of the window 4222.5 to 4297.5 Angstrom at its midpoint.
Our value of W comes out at 0.08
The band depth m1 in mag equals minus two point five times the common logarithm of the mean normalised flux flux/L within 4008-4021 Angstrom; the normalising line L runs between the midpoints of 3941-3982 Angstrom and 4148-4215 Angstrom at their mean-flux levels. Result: 0.05 mag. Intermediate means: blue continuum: 15.5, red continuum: 12.5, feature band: 14.1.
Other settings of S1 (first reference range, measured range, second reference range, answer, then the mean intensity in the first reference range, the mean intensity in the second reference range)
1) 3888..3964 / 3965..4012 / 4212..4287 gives 0.05 mag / 16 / 12.6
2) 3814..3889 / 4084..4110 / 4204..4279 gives 0.03 mag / 17.6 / 12.6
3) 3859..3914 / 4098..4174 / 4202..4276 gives 0.06 mag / 17.1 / 12.5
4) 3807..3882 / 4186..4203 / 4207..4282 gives 0.07 mag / 17.6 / 12.6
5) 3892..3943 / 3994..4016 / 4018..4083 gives 0.04 mag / 16.1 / 14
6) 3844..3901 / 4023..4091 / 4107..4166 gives 0.02 mag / 17.5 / 13.1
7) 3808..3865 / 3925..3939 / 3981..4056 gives 0.00 mag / 17.5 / 14.1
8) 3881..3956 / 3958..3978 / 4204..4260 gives 0.02 mag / 16.2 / 12.5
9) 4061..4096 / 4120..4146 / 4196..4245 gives 0.03 mag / 14.2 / 12.4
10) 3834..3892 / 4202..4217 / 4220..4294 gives 0.08 mag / 17.6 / 12.7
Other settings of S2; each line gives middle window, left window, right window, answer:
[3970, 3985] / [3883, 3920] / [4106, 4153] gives 0.3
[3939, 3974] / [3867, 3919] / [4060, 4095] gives 0.8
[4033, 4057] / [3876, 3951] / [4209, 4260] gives 1.4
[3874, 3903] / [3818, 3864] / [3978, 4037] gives -0.6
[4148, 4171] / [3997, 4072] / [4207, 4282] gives 0.8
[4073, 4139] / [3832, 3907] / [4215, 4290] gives 3.3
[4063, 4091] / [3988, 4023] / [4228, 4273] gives -1.1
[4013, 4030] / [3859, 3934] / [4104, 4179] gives 0.8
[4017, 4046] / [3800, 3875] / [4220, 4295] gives 2.7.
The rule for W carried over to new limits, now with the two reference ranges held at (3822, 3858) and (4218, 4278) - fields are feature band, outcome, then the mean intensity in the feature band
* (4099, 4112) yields 0.032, 13.9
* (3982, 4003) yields 0.085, 14.5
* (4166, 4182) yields 0.067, 12.7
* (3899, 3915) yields 0.030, 16.2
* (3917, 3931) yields 0.042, 15.9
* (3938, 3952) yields 0.028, 15.8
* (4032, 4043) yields 0.111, 13.6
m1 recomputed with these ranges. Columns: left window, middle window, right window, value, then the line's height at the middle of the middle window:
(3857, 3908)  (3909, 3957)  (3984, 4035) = 0.012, 16.1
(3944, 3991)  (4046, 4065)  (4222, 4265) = 0.025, 14.4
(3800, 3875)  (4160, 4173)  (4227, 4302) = 0.105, 13.9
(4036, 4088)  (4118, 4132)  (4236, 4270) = 0.032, 13.6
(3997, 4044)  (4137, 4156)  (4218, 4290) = 0.035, 13.3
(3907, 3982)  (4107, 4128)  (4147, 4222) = -0.007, 13.4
